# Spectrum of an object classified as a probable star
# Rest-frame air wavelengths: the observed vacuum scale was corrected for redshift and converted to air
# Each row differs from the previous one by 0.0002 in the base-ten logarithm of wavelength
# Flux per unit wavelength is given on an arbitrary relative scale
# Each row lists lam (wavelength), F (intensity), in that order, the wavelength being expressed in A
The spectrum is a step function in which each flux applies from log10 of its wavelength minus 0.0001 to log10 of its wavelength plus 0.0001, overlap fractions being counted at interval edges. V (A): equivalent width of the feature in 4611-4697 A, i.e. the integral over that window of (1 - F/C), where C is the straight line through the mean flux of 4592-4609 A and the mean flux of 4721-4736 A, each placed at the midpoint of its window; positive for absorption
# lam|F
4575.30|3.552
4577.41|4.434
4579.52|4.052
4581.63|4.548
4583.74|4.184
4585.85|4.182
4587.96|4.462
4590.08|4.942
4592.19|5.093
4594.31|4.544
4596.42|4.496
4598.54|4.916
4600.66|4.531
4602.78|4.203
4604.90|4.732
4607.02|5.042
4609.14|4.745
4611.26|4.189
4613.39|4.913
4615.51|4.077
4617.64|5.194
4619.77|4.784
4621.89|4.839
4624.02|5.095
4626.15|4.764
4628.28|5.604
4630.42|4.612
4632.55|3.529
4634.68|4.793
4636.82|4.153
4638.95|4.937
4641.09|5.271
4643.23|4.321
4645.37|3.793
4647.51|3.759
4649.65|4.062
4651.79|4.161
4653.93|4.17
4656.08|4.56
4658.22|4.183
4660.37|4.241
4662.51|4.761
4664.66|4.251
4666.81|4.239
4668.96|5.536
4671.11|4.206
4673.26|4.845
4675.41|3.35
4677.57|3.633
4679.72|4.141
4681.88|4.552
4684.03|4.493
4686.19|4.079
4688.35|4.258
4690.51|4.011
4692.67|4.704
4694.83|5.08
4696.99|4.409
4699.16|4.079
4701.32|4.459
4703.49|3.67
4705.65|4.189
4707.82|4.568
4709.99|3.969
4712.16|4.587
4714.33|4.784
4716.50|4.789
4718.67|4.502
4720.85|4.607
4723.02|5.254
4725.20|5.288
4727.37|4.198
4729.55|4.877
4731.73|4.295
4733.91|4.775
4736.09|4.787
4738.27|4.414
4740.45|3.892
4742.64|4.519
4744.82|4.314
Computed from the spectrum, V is 4.8 A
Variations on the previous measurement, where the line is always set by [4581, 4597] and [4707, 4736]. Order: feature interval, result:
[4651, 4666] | 0.9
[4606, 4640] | -0.9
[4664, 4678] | 0.9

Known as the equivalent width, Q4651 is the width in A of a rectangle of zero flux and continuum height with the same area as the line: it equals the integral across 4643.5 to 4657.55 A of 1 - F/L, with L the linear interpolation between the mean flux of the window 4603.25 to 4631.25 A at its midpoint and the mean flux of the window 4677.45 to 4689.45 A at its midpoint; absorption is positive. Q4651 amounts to 1.3 A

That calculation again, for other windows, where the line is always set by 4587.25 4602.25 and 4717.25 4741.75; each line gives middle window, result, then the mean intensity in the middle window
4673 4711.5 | 3.36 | 4.24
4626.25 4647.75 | 0.73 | 4.52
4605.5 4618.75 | -0.02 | 4.69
